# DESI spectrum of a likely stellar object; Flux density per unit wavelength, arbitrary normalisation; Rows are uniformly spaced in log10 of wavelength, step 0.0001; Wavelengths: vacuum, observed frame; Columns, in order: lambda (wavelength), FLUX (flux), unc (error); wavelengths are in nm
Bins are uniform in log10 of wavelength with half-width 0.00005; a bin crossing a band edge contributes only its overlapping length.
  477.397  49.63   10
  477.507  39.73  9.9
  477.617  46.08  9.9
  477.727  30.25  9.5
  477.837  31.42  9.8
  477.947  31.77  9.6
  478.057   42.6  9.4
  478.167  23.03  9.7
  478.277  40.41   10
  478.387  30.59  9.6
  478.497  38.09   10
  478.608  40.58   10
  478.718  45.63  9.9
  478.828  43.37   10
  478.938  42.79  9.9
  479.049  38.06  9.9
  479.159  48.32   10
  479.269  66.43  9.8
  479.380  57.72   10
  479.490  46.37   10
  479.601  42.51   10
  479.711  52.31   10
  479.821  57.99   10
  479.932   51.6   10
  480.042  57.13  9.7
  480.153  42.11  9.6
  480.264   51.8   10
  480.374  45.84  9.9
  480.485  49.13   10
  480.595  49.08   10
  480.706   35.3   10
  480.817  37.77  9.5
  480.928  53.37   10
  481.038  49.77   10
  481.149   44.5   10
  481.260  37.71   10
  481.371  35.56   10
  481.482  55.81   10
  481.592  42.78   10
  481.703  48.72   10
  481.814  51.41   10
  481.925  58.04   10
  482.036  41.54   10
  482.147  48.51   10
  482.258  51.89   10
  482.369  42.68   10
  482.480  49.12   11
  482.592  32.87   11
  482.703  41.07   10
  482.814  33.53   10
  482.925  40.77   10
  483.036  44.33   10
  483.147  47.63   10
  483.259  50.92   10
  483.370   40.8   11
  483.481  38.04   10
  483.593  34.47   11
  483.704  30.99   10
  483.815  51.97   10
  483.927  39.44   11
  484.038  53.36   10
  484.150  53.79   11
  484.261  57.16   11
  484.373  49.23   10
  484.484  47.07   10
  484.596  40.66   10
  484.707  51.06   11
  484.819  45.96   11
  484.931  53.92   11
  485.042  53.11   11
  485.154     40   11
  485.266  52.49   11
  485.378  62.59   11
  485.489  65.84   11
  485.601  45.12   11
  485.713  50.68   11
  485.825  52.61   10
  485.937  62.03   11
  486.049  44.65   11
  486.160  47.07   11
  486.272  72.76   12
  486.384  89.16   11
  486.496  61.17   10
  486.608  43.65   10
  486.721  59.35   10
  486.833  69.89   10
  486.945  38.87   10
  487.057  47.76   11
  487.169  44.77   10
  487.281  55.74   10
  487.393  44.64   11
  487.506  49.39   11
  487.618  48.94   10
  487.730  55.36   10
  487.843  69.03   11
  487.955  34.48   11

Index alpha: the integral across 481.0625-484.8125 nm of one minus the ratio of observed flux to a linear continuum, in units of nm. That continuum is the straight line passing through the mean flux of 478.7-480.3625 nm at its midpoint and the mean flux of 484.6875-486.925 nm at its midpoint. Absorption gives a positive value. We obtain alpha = 0.56 nm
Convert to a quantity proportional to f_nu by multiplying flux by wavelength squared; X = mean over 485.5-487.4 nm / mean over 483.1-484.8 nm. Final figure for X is 1.22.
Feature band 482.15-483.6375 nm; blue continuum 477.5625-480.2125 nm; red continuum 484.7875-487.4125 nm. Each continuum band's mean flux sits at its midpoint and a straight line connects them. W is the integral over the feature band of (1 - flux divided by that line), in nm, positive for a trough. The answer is 0.22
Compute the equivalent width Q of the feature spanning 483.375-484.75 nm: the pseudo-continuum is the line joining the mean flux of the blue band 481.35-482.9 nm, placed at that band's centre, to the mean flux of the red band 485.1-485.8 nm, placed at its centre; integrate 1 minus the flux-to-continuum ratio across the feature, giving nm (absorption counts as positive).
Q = 0.12 nm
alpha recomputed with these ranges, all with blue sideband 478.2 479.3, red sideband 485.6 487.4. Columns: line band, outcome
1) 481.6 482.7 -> 0.03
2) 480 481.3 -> -0.01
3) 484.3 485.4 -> 0.07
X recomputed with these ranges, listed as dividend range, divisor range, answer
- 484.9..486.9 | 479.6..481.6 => 1.23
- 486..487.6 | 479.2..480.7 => 1.11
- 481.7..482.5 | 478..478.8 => 1.33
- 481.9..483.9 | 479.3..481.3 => 0.90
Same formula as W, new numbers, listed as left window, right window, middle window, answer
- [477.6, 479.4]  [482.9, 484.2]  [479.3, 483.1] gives -0.39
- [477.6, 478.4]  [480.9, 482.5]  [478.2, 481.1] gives -0.47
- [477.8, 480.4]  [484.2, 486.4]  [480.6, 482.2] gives 0.07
